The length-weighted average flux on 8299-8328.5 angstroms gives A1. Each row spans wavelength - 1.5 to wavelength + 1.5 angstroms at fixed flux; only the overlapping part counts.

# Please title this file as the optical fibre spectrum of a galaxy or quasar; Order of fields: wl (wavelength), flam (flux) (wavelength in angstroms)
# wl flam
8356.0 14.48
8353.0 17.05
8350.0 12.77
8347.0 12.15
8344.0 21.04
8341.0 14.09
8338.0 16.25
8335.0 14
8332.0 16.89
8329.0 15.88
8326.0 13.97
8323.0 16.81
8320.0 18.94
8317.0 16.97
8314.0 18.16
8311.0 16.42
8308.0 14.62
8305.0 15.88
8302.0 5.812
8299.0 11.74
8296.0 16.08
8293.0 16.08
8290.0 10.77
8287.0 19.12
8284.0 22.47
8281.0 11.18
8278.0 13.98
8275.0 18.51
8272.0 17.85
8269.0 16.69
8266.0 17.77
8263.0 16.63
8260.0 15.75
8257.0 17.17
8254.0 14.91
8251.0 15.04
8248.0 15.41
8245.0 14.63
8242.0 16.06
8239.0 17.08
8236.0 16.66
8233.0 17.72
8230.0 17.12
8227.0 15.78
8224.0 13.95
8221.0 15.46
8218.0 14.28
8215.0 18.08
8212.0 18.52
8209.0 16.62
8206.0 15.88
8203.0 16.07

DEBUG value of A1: 15.1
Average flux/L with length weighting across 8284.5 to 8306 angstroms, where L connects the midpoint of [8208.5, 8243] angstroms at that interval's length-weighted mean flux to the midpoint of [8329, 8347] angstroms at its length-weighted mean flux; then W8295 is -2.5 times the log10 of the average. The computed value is 0.16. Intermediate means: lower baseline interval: 16.4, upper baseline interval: 16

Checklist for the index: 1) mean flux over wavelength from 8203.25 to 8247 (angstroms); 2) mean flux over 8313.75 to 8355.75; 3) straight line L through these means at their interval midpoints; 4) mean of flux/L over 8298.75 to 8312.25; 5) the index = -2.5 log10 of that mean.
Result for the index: 0.23 mag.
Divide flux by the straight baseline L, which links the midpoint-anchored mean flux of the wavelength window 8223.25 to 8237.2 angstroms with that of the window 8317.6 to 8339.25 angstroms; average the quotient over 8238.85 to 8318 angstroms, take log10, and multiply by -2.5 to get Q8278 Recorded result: 0.043 mag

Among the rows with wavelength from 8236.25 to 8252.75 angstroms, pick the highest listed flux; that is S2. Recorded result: 17.08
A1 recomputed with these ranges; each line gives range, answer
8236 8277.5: 16.4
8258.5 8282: 16.1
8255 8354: 15.7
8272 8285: 16.5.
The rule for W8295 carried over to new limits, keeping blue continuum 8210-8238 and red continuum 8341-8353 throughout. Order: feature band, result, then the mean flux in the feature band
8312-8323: -0.14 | 17.8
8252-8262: 0.01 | 15.9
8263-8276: -0.10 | 17.6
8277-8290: -0.01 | 16.1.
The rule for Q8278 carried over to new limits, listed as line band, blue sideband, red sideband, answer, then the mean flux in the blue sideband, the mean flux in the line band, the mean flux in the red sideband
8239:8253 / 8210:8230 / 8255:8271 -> 0.07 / 16.1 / 15.5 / 16.8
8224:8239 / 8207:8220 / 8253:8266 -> 0.00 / 16.8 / 16.6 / 16.4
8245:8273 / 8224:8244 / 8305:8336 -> 0.01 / 16.5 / 16.2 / 16.3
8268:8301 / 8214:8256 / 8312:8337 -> 0.03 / 15.9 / 15.7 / 16.4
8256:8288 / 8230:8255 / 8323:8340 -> -0.07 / 16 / 17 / 15.5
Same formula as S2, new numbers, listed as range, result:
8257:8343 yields 22.47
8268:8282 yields 18.51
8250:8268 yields 17.77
